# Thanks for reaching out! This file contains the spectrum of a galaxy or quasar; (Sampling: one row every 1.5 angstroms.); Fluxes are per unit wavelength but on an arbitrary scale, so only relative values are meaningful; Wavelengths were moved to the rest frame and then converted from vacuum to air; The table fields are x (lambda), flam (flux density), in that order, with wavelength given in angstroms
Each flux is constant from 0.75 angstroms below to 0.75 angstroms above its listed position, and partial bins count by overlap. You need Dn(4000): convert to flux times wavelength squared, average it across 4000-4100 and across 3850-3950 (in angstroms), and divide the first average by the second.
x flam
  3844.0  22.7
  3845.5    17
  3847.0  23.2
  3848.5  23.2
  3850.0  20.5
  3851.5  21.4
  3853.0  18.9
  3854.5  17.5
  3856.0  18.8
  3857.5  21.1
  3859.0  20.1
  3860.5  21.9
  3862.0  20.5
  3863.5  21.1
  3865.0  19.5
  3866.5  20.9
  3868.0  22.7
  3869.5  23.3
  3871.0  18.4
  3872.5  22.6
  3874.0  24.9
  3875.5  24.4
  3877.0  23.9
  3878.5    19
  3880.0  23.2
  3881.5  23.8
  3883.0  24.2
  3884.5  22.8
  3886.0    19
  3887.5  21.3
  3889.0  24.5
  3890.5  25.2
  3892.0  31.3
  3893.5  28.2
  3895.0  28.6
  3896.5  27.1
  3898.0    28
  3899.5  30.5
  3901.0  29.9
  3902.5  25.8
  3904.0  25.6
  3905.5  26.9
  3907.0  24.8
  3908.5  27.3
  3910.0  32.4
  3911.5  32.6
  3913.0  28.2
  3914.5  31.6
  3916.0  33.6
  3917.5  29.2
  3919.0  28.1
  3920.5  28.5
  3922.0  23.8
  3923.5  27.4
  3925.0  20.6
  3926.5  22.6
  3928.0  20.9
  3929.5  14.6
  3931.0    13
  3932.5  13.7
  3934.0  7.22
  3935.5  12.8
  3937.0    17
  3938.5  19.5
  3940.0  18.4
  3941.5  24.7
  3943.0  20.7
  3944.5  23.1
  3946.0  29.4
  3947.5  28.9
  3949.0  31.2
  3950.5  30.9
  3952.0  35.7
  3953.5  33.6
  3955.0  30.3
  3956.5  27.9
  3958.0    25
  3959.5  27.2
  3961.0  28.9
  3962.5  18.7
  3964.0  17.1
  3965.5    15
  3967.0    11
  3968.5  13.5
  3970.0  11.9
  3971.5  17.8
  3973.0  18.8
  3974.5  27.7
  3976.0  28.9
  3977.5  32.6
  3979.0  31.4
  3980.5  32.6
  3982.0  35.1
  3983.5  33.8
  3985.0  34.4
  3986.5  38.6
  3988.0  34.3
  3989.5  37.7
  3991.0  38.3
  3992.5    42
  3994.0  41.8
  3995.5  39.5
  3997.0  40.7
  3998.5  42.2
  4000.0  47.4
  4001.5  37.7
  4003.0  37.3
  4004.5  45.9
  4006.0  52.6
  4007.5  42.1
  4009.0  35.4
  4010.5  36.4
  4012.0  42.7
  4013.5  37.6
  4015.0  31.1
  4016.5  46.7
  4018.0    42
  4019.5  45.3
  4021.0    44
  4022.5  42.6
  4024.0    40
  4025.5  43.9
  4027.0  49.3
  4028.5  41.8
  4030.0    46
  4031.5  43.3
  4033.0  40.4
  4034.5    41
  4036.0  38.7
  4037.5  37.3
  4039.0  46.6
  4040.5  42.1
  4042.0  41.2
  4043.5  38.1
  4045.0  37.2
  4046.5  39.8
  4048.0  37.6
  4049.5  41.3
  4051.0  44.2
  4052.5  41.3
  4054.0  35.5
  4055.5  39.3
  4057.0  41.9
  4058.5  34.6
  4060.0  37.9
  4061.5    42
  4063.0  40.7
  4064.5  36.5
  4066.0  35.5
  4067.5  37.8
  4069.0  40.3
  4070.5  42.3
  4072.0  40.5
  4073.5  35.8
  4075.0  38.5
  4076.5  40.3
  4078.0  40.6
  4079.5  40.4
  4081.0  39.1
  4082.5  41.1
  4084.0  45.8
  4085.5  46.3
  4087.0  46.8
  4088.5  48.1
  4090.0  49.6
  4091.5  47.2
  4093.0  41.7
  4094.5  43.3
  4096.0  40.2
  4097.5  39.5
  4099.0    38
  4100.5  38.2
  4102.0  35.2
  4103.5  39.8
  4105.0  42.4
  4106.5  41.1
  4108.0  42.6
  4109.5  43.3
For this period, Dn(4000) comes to 1.9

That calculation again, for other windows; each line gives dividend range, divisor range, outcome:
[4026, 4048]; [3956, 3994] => 1.56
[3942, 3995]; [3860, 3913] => 1.19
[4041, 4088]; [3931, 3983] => 1.81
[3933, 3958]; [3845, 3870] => 1.23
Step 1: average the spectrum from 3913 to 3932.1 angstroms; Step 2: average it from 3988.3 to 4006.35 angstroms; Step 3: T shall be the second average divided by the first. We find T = 1.7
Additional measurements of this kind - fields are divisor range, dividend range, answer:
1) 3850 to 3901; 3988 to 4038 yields 1.80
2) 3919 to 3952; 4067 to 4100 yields 1.92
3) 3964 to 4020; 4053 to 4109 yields 1.19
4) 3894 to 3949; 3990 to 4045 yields 1.70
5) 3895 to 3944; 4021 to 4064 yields 1.70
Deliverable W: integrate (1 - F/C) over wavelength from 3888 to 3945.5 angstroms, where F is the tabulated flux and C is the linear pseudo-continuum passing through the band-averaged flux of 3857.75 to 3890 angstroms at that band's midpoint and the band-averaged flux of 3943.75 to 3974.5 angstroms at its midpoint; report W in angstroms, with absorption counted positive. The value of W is -3.9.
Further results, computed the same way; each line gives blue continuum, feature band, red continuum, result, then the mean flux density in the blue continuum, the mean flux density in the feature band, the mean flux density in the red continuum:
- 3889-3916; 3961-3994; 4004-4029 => 9.0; 28.5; 27.6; 42.3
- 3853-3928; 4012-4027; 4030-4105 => -2.3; 24.7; 41.9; 40.7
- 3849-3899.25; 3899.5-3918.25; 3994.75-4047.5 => -1.3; 22.8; 29.1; 41.6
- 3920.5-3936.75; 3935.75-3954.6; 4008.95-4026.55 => -2.7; 18.1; 25.8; 41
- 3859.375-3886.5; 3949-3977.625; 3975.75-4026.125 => 8.6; 22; 23.8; 39.3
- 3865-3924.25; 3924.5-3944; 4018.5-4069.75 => 8.1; 25.9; 17.4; 40.7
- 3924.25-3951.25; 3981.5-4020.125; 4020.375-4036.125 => -4.2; 20.5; 40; 43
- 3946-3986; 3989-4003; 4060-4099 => -4.8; 26.3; 40.7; 41.5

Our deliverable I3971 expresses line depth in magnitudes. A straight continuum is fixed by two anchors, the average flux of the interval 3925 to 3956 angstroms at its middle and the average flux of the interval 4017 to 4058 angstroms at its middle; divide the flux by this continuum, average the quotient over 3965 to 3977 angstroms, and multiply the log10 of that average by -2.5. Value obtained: 0.48 mag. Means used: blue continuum 22.4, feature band 18.4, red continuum 41.5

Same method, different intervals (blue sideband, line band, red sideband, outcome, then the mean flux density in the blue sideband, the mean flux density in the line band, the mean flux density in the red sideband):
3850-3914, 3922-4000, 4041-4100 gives 0.185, 24.1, 26.5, 40.7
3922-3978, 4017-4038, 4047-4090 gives -0.242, 22.1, 42.7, 40.6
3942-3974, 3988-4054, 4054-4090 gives -0.249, 23.7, 41.2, 40.6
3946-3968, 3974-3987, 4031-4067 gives -0.118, 25.8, 32.8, 39.7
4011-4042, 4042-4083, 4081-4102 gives 0.088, 42.1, 39.3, 43.1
